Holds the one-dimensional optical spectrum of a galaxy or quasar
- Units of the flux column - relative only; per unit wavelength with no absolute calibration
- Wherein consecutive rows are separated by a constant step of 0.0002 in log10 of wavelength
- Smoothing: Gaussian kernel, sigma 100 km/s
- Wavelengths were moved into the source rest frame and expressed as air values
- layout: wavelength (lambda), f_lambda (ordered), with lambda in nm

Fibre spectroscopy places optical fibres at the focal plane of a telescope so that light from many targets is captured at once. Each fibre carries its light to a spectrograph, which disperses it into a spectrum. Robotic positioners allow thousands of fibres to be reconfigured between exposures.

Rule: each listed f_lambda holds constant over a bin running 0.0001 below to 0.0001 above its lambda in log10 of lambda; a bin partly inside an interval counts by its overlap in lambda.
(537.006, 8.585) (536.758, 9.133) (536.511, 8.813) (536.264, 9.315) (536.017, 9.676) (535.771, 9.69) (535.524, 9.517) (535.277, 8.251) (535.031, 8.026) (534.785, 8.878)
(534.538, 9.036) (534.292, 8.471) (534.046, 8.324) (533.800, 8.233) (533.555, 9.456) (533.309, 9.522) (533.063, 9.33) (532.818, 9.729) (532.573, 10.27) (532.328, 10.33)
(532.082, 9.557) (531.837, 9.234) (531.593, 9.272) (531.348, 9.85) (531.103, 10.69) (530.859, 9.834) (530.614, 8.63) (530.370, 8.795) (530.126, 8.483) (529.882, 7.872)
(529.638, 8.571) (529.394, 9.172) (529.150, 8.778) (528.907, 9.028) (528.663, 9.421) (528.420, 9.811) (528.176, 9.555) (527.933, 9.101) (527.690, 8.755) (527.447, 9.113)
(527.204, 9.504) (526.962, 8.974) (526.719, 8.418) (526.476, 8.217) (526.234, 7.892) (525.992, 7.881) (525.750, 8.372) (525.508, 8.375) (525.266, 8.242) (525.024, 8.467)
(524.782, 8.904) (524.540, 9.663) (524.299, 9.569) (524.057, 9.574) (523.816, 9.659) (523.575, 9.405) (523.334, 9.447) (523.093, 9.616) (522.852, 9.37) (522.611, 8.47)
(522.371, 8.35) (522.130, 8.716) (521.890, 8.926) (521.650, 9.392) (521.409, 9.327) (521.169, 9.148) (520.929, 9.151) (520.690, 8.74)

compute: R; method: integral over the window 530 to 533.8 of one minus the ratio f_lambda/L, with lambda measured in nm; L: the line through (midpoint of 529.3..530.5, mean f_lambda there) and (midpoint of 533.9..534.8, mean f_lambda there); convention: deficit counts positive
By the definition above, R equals -0.394 nm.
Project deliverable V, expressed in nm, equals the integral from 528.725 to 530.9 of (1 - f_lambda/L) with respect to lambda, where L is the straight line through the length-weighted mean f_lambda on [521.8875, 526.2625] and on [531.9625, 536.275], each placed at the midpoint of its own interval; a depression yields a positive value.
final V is 0.07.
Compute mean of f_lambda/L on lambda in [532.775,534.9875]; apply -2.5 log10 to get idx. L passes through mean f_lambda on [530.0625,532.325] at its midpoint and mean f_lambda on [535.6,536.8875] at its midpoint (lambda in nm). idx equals 0.053 mag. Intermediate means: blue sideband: 9.44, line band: 8.94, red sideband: 9.33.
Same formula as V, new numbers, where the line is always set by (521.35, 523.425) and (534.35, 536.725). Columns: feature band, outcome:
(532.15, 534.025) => -0.10 nm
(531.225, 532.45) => -0.08 nm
